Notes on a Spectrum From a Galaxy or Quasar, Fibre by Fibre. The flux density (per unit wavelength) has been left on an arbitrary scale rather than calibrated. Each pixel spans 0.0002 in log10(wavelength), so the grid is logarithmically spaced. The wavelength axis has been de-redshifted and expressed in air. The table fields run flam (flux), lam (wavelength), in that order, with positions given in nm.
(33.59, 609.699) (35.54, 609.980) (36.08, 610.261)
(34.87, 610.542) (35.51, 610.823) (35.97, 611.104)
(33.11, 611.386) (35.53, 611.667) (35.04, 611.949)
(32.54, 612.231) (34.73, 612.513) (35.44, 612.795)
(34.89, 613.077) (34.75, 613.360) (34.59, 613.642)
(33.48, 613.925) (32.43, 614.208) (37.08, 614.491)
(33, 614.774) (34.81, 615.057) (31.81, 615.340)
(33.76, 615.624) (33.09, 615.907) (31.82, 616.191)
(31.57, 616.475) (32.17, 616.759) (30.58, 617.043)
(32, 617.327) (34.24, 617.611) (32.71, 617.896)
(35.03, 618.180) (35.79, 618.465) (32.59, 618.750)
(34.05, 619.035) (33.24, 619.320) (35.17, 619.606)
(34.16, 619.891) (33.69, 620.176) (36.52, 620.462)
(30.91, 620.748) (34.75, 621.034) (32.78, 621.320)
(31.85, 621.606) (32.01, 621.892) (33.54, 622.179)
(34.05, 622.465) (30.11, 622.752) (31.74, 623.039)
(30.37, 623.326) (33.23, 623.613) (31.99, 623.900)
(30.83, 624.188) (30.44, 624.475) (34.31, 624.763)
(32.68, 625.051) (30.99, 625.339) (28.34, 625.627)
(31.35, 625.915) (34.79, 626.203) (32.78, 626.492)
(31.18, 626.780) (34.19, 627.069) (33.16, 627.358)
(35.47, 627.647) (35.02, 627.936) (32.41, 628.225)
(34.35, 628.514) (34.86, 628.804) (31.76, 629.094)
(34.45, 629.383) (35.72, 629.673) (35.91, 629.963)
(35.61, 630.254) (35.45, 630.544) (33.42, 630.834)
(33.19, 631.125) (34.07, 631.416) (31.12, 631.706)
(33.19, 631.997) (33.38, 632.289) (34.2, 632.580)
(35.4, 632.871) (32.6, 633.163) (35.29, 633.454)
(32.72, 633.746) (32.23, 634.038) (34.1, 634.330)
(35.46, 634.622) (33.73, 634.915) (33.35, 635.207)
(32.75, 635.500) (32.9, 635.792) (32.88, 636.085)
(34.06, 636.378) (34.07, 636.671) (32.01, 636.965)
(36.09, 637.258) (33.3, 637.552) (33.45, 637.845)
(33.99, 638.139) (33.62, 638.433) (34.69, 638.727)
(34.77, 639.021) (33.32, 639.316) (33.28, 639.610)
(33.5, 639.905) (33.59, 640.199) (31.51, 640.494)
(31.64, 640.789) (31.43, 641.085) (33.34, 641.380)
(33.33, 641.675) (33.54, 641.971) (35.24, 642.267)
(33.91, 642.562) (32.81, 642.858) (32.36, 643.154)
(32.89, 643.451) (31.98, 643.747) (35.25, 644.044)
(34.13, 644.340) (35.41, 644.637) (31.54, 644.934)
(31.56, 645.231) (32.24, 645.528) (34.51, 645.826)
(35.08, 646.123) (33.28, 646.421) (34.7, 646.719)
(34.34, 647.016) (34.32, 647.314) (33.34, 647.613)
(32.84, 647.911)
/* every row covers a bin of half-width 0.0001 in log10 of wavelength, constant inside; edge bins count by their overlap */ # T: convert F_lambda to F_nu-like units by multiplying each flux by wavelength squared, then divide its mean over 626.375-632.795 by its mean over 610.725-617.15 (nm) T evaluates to 1.05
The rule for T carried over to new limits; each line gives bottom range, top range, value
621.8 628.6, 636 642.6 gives 1.08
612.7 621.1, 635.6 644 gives 1.07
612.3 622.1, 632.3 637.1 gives 1.06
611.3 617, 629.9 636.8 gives 1.06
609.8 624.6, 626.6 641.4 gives 1.06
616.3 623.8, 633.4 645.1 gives 1.08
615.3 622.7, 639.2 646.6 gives 1.08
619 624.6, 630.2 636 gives 1.07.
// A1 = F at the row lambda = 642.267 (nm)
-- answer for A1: 35.24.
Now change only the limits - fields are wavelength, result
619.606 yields 35.17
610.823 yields 35.51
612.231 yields 32.54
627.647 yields 35.47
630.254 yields 35.61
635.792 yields 32.9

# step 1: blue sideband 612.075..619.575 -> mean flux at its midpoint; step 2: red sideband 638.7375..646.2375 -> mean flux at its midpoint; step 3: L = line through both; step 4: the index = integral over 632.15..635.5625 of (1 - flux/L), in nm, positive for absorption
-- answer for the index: -0.04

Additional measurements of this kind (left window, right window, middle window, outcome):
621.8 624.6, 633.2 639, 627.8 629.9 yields -0.10 nm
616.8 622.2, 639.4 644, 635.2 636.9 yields -0.01 nm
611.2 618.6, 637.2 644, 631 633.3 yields 0.01 nm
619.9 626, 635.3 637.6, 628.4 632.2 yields -0.13 nm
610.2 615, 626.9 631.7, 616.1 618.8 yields 0.13 nm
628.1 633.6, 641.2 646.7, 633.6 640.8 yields 0.05 nm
